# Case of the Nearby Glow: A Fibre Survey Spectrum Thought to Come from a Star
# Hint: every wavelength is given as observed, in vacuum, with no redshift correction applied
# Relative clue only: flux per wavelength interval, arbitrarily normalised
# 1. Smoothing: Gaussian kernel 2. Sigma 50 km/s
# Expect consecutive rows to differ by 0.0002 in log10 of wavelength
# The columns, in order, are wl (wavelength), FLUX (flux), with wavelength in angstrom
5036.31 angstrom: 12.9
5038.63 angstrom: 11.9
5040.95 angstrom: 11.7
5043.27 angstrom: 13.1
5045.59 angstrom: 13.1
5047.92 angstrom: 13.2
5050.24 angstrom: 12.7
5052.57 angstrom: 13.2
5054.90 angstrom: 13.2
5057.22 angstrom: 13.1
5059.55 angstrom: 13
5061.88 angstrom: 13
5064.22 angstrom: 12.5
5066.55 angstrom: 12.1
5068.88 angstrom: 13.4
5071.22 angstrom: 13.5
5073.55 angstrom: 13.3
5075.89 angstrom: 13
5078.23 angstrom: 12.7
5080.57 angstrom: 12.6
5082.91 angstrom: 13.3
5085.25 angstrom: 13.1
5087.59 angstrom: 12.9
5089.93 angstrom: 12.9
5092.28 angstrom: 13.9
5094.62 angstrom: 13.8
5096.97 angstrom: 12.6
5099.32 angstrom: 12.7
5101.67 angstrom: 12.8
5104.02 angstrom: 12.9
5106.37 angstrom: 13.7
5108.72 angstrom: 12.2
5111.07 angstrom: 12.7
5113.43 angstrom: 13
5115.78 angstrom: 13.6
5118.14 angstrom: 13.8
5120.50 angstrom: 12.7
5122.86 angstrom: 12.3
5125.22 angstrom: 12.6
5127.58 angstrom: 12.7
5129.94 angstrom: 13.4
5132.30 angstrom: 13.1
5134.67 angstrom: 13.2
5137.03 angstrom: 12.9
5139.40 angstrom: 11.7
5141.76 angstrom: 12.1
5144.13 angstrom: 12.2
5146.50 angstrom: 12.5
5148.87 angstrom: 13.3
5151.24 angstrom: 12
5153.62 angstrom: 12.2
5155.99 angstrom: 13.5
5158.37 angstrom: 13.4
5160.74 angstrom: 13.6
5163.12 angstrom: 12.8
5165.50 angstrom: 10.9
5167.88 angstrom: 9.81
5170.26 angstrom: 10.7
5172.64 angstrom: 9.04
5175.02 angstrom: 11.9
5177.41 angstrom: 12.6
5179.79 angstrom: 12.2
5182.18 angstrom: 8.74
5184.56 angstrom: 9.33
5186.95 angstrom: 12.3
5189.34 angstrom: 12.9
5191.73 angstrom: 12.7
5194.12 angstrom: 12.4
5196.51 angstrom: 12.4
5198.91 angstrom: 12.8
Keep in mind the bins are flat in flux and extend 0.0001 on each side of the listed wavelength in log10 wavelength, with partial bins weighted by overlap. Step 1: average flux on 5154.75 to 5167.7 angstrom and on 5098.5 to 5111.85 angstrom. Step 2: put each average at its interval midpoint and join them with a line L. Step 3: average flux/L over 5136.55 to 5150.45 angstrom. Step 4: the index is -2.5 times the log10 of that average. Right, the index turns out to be 0.022 mag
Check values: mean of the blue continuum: 12.8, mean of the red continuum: 12.6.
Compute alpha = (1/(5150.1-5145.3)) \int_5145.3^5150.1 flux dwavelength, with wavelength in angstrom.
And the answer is 12.9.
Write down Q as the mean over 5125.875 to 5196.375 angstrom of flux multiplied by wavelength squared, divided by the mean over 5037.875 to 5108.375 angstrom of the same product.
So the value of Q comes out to 0.96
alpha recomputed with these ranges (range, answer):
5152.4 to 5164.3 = 13.1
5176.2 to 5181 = 12.4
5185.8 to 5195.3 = 12.6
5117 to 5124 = 12.9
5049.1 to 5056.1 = 13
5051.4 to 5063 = 13.1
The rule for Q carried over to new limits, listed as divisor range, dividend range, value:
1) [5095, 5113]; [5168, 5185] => 0.85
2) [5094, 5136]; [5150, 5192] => 0.92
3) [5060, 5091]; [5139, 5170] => 0.98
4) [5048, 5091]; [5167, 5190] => 0.88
